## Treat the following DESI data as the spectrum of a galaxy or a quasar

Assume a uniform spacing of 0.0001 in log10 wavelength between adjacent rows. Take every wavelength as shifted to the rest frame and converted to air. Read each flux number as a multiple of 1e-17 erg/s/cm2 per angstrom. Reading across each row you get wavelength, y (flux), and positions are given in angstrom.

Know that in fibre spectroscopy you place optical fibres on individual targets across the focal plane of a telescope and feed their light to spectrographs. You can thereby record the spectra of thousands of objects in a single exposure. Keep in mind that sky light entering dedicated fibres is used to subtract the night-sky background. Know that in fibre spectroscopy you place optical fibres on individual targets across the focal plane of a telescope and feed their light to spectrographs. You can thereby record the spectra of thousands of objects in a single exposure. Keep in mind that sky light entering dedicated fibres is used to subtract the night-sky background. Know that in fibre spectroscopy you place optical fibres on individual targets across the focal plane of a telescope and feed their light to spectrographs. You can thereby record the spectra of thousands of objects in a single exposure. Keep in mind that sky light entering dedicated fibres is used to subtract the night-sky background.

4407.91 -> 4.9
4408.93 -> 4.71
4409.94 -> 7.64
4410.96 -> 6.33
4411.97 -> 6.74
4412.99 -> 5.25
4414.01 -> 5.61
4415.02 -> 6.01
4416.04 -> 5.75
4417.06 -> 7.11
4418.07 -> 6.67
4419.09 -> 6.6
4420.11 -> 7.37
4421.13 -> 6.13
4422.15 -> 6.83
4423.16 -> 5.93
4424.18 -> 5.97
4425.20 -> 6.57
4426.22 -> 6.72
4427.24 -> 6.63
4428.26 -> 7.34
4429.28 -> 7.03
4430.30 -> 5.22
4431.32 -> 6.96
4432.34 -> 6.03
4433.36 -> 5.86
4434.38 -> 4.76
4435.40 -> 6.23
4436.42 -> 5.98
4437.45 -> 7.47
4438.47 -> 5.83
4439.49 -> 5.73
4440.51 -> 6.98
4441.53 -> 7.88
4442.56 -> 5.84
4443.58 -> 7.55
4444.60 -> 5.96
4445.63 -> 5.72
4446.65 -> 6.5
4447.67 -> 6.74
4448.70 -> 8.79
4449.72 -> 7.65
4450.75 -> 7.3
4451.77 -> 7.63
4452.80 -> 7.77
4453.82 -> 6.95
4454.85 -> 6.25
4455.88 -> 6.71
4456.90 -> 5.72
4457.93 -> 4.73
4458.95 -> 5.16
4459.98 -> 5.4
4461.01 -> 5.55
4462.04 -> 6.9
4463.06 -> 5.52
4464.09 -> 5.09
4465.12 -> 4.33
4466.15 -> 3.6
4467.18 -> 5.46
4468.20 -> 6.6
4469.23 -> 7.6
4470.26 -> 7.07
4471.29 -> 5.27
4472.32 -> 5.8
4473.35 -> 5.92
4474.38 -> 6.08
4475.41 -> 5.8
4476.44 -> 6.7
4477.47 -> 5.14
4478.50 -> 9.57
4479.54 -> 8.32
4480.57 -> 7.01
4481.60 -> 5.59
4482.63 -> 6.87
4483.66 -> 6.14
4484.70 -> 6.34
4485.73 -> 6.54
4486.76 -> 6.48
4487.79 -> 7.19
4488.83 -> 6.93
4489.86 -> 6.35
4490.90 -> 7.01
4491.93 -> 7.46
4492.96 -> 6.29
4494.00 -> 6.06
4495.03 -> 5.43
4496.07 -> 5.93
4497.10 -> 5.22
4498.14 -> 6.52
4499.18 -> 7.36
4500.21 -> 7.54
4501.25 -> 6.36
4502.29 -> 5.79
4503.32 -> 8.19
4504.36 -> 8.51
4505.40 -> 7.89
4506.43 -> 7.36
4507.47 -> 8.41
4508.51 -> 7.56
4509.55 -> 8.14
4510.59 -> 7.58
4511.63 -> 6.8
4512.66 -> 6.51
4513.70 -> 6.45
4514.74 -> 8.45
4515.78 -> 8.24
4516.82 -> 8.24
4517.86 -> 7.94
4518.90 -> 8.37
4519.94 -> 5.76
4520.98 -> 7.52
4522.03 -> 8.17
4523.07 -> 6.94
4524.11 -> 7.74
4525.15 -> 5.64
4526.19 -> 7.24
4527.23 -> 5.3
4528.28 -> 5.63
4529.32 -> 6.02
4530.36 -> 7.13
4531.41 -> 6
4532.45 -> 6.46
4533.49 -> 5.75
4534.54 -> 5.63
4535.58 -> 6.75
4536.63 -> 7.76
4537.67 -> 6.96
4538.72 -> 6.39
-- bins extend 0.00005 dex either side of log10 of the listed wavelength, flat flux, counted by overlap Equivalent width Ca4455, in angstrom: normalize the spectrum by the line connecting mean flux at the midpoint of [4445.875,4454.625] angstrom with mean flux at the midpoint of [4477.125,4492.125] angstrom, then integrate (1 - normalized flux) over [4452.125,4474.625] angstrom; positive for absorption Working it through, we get 4.0 angstrom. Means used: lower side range 7.33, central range 5.89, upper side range 6.87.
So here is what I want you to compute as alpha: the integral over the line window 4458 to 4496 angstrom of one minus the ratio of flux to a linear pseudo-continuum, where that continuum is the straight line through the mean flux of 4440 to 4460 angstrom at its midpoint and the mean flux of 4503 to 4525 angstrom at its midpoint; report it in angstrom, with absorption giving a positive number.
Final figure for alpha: 4.7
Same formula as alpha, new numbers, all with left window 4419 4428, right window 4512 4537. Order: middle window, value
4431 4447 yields 0.7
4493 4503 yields 0.8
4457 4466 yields 1.9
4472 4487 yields 0.4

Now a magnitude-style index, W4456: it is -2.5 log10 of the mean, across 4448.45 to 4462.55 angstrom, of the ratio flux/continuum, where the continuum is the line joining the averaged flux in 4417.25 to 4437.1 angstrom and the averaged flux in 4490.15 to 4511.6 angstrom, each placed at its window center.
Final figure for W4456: 0.01 mag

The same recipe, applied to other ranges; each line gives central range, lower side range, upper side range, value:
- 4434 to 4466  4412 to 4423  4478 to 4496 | 0.04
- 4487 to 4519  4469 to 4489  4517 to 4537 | -0.07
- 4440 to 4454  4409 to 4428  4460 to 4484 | -0.13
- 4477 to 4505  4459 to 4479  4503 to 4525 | 0.00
